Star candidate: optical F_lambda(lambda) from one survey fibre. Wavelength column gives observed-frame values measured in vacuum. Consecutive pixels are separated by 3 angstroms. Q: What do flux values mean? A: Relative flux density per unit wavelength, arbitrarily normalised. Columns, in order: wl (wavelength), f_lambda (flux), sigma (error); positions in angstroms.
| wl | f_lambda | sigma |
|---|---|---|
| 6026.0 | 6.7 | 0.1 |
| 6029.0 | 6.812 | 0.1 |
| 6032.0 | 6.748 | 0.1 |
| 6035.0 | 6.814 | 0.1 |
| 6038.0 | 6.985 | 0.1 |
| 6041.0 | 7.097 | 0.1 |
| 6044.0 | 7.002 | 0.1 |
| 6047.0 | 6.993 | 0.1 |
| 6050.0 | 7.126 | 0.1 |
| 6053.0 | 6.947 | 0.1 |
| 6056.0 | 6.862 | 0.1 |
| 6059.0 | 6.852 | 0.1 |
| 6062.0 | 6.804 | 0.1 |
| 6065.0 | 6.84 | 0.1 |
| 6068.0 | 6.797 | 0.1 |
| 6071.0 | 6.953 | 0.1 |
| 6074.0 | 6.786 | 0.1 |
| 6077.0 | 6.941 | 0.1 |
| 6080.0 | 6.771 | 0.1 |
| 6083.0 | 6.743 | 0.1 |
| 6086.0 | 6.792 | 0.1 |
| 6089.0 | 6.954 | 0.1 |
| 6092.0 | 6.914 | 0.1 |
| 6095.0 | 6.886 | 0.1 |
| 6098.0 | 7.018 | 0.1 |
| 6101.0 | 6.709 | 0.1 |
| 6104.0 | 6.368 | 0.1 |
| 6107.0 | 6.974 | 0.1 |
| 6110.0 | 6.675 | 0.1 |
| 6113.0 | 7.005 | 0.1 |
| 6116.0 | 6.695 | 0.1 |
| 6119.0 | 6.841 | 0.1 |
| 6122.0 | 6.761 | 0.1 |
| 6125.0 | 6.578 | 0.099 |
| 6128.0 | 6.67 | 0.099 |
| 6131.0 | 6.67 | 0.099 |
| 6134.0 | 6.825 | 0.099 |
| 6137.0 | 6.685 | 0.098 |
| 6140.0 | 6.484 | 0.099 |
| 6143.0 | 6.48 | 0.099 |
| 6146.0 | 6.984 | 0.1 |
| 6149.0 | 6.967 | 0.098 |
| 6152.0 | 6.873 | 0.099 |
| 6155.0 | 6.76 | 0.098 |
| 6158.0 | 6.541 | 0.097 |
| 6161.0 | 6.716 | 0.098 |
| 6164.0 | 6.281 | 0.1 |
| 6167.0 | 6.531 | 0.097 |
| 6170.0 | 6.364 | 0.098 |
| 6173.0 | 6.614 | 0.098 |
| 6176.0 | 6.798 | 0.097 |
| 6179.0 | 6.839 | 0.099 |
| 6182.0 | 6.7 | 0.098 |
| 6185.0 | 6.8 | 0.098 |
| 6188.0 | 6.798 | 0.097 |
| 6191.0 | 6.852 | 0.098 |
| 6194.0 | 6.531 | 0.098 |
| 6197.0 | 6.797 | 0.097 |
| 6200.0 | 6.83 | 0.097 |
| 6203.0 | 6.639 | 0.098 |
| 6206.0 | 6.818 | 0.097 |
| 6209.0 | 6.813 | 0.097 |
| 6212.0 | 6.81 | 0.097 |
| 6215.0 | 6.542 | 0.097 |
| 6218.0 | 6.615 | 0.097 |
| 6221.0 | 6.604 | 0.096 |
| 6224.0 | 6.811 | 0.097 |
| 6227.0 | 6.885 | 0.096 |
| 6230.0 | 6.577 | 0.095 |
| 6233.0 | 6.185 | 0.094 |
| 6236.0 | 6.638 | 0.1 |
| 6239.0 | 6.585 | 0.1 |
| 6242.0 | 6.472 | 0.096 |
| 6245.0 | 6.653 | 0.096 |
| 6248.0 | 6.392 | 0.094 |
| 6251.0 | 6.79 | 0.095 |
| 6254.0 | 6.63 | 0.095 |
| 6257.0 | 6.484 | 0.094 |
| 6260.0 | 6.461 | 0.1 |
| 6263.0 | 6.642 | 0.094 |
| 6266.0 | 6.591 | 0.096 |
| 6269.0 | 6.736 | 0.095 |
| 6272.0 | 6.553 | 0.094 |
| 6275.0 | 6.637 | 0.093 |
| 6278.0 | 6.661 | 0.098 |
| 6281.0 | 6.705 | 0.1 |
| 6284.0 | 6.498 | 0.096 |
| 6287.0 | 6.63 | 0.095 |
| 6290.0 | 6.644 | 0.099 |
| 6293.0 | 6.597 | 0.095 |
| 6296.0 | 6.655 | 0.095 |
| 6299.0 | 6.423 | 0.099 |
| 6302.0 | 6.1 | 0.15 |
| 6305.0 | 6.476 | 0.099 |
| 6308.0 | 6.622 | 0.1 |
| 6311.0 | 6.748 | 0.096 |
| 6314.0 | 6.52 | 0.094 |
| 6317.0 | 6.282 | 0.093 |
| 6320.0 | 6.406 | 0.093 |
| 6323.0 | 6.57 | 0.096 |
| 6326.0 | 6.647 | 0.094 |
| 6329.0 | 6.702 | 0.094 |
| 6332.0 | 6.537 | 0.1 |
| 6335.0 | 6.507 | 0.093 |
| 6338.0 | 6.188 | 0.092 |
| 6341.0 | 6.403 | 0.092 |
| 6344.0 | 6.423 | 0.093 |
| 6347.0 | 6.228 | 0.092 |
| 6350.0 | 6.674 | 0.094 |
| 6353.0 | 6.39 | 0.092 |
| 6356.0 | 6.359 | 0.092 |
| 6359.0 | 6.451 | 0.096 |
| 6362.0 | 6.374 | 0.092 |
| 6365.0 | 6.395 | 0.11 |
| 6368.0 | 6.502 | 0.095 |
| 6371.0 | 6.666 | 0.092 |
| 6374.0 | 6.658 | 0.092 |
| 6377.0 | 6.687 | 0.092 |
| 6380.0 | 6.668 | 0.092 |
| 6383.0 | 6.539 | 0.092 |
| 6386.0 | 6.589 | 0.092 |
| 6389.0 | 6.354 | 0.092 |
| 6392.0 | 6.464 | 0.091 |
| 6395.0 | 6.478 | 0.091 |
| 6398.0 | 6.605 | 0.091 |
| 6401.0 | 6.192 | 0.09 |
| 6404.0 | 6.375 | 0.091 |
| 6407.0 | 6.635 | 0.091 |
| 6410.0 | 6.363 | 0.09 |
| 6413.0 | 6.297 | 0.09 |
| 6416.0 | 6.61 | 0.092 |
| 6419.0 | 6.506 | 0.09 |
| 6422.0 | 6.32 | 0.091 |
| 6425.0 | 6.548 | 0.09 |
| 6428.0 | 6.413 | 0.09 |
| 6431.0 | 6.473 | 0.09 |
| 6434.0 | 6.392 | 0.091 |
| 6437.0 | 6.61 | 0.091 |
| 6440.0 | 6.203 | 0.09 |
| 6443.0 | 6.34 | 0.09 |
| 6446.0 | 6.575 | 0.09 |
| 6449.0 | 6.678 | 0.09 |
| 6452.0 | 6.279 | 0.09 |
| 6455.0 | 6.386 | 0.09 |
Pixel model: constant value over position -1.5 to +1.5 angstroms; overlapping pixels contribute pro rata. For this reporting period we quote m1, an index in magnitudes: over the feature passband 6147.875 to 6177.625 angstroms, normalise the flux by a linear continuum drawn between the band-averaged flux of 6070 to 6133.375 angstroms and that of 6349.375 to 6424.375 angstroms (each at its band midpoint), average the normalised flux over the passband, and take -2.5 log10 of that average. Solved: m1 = 0.014 mag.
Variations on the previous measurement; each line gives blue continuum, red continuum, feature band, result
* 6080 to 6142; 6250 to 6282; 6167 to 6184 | 0.008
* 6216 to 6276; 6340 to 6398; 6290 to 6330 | 0.004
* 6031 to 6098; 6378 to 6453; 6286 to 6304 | 0.018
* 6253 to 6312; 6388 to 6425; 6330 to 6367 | 0.014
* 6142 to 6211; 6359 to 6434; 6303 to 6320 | 0.011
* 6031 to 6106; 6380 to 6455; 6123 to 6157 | 0.010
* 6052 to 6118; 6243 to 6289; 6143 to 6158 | -0.011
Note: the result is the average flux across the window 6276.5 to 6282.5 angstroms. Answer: 6.68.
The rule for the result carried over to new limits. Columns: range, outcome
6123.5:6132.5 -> 6.64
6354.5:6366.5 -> 6.39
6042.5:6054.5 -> 7.02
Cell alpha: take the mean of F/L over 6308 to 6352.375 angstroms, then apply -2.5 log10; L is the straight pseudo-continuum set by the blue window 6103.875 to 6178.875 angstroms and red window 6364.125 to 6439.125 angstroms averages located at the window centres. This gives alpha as 0.01 mag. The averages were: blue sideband 6.69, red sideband 6.49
